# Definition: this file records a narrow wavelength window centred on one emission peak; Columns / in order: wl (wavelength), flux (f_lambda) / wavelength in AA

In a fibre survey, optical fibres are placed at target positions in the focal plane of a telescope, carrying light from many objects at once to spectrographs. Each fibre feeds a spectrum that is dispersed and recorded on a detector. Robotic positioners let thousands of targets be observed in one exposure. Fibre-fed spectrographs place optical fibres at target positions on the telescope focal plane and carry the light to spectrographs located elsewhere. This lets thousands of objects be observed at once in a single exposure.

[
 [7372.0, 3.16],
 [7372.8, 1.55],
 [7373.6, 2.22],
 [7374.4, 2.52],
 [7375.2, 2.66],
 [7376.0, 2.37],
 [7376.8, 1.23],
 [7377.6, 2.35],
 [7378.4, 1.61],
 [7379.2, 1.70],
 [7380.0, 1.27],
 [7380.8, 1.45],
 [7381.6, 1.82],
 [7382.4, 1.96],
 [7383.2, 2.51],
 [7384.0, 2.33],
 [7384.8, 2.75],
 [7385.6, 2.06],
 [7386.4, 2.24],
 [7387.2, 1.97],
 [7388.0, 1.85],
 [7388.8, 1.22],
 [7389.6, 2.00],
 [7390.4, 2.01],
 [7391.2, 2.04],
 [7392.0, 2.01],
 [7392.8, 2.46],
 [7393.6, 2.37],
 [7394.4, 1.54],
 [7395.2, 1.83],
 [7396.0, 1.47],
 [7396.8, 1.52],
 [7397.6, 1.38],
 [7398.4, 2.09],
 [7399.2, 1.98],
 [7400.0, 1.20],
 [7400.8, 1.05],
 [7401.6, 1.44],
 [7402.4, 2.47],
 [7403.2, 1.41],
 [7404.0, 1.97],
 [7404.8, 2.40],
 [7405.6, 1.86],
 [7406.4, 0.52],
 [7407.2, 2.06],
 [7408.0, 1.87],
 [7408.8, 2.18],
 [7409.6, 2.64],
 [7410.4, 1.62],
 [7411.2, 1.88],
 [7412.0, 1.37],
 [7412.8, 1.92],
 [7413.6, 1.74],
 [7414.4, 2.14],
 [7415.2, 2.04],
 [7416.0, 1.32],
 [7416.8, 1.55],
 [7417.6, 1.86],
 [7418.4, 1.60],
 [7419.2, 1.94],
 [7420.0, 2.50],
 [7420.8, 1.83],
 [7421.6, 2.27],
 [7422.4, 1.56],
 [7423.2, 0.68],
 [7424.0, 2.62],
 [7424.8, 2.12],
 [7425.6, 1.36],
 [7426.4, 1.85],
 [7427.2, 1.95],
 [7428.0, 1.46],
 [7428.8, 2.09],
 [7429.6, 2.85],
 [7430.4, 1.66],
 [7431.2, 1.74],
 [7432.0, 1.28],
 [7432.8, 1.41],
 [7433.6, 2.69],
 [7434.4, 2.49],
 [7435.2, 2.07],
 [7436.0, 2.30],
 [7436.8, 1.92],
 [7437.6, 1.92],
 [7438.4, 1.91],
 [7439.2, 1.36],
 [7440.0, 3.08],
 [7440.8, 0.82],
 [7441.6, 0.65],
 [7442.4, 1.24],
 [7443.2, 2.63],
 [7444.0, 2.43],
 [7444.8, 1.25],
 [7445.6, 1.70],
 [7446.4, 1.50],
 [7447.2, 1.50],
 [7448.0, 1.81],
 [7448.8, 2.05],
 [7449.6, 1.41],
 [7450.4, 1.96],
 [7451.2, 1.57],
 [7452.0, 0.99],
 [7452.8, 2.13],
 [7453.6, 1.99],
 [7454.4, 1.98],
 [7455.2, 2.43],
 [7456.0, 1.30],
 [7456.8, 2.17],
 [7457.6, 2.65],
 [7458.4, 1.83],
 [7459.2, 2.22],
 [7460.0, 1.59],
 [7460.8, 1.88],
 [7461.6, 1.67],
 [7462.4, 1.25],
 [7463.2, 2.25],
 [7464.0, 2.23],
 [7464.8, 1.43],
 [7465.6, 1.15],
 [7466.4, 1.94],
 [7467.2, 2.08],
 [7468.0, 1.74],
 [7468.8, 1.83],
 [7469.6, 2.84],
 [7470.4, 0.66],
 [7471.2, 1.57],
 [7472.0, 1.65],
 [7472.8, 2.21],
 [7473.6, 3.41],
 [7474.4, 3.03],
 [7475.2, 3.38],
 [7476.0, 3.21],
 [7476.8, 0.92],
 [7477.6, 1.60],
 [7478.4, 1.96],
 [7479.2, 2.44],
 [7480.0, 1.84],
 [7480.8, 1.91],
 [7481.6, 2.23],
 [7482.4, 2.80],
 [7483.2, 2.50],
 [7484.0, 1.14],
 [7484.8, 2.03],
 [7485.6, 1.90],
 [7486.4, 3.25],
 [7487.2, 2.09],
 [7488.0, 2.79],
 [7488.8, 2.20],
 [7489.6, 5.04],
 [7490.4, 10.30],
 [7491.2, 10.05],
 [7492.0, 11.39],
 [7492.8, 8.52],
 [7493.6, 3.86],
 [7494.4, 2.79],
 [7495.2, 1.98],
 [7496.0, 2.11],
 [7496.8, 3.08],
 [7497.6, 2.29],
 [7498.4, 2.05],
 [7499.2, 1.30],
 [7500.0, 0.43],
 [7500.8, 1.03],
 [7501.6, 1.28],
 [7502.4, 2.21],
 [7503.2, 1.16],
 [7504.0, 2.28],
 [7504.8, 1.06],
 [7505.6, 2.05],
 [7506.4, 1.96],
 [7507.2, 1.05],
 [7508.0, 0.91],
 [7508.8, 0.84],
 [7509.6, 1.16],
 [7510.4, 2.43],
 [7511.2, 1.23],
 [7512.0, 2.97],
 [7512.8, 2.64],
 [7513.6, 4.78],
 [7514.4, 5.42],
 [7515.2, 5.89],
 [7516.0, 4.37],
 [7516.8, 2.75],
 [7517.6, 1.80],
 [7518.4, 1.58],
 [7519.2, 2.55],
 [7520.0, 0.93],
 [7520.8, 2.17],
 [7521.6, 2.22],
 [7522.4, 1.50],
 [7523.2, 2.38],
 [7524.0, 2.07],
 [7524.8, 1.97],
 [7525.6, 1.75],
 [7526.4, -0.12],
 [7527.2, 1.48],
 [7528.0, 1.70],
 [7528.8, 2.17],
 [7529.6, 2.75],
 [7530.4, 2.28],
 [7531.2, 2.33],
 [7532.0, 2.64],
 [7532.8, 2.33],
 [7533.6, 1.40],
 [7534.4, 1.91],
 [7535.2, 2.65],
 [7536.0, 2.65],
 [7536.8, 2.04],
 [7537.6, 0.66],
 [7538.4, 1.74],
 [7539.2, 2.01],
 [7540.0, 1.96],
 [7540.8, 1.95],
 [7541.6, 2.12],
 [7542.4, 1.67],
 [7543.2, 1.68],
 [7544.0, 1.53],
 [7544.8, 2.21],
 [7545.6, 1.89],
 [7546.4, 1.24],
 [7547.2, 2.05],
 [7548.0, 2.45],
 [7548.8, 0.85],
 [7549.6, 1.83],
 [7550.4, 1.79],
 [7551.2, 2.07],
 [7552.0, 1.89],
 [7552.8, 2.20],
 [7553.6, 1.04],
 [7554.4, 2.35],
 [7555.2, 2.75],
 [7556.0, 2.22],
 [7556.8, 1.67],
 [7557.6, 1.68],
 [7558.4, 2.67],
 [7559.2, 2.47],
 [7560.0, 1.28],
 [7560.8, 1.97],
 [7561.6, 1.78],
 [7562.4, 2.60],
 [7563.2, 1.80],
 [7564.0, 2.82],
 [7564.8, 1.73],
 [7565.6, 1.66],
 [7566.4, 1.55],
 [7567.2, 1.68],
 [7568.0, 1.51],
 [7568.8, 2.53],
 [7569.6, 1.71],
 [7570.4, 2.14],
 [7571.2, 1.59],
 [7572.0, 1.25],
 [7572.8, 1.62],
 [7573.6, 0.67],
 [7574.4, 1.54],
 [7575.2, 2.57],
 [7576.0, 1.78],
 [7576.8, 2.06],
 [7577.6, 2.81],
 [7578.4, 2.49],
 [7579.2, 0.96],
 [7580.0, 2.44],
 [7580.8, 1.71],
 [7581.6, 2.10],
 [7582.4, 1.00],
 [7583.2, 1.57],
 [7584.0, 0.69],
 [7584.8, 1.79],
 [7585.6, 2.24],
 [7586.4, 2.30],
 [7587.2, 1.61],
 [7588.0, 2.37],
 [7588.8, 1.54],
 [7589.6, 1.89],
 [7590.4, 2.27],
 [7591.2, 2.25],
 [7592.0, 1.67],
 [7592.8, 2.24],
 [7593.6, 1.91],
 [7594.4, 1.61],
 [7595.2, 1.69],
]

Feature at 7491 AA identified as Halpha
